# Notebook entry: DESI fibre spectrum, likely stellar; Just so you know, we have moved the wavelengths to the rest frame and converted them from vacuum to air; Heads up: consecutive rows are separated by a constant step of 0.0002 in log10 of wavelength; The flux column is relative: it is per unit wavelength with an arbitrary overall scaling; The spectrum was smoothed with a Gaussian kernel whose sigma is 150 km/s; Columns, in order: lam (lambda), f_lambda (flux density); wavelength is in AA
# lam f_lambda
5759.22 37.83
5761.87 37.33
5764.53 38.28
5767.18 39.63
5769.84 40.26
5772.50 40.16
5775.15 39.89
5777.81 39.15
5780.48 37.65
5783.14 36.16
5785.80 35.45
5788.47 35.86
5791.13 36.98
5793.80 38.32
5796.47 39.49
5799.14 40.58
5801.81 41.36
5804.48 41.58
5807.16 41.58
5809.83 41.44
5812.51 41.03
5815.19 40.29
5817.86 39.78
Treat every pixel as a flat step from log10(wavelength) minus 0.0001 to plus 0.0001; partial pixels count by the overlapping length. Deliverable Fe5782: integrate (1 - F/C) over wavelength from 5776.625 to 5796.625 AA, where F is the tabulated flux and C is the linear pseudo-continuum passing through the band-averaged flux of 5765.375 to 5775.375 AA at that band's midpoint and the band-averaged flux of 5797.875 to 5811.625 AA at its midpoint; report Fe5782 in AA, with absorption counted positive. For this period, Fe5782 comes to 1.65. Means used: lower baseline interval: 39.9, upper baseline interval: 41.3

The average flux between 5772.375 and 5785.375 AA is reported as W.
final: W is 38.3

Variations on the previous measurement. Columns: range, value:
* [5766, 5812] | 39.2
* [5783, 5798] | 37.2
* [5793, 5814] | 40.7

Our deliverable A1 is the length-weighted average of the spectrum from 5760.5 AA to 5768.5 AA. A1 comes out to 38.4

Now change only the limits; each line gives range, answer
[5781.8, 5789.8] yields 35.8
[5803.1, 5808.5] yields 41.6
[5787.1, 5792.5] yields 36.4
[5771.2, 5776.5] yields 40.1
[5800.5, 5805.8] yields 41.5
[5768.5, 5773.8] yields 40.2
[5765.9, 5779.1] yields 39.8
